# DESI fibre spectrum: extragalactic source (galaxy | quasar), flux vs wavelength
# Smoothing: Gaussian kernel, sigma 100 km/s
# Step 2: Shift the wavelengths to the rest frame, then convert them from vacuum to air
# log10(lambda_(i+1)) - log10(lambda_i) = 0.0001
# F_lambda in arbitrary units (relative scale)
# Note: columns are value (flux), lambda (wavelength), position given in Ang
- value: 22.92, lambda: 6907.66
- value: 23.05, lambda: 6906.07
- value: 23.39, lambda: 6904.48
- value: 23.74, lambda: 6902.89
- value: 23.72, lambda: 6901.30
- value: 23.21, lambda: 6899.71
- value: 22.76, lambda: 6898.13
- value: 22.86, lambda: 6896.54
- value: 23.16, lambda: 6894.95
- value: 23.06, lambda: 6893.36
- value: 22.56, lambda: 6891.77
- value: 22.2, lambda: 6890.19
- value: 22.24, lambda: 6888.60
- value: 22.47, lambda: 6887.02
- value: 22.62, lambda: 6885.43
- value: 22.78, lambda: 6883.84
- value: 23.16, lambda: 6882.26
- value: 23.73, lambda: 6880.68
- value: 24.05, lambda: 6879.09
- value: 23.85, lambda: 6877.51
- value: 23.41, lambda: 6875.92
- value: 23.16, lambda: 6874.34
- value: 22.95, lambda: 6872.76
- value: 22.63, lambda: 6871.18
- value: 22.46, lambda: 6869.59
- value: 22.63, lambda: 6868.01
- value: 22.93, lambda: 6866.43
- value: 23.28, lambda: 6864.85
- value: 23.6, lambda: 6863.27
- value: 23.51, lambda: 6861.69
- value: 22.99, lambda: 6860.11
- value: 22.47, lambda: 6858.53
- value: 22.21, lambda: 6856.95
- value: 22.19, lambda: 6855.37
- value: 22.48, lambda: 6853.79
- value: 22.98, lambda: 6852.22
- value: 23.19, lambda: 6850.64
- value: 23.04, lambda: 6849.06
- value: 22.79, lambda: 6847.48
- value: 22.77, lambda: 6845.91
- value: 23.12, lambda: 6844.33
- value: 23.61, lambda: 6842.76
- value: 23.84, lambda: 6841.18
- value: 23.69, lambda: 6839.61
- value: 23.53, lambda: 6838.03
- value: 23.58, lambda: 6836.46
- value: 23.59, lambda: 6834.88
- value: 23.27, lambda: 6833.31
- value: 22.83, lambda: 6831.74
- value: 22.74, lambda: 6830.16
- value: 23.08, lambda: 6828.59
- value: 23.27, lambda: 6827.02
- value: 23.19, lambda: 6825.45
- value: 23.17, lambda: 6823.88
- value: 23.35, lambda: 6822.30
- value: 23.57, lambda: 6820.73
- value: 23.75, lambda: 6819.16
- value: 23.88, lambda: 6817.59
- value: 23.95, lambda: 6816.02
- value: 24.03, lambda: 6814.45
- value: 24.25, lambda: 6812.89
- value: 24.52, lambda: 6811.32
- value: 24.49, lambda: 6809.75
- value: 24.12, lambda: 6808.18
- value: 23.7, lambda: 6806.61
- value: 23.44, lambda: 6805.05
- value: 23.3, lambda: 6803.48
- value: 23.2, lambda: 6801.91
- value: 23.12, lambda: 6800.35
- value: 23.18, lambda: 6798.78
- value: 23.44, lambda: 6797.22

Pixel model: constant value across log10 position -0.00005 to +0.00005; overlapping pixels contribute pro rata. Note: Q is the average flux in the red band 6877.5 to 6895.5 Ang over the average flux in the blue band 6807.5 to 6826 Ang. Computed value 0.96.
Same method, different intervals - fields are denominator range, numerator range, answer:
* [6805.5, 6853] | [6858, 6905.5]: 0.98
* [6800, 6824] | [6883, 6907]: 0.96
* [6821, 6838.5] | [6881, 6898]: 0.98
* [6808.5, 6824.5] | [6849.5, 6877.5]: 0.96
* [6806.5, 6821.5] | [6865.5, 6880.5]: 0.96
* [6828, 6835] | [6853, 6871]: 0.99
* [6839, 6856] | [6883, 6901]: 0.99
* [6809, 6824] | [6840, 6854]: 0.97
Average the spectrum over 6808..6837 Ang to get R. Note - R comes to 23.6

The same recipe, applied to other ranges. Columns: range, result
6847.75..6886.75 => 23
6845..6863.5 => 22.8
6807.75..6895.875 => 23.2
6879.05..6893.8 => 22.8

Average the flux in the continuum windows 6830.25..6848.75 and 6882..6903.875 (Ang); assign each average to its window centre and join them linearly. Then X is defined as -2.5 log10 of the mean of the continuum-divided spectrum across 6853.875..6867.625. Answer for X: 0.01 mag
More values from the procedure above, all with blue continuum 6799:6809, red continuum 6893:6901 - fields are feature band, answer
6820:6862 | 0.01 mag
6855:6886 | 0.01 mag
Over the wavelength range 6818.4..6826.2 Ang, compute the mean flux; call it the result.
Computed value 23.4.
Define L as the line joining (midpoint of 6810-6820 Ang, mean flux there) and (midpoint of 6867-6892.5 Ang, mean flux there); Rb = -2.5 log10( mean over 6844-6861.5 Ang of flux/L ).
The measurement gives 0.03 mag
